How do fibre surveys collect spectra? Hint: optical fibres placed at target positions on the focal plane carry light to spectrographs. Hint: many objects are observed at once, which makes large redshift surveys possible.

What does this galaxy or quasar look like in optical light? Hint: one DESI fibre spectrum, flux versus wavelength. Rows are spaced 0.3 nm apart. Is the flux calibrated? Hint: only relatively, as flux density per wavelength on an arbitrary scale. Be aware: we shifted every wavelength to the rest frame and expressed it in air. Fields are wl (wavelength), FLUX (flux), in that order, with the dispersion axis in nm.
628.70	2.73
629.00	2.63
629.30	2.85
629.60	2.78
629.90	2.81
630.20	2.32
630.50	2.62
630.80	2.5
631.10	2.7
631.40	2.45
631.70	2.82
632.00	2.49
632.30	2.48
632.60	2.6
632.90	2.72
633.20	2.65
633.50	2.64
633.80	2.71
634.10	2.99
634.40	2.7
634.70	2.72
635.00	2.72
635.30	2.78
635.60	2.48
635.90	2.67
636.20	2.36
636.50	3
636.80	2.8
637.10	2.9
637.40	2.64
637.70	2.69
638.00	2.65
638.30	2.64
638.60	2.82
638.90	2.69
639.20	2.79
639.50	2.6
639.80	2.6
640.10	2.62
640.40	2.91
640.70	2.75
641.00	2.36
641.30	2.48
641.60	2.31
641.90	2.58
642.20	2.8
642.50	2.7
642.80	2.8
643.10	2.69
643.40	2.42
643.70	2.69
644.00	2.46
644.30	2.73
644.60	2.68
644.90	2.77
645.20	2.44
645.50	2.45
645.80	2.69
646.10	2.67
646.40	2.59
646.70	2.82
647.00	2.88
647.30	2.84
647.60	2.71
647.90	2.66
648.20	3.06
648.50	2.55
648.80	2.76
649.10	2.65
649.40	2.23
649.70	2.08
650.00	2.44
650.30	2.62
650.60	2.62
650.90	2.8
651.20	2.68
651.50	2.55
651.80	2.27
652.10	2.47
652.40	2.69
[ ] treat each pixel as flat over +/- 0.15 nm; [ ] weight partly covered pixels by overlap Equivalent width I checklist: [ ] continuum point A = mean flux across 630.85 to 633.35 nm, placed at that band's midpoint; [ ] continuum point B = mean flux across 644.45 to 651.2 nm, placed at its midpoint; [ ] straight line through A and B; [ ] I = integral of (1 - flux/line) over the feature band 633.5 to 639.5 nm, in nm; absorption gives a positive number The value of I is -0.23 nm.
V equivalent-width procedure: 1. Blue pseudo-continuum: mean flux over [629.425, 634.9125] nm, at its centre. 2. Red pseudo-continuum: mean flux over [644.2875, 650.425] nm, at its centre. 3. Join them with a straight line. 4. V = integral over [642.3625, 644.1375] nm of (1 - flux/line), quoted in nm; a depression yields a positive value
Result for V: 0.01 nm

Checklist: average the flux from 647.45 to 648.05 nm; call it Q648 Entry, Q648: 2.69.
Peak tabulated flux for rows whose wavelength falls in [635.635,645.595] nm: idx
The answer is 3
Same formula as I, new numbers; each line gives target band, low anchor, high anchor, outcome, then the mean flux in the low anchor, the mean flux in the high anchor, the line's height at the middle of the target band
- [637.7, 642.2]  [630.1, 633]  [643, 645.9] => -0.08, 2.57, 2.6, 2.59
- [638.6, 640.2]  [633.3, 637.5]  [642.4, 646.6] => 0.00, 2.72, 2.63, 2.68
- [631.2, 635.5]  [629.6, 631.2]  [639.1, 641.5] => -0.10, 2.6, 2.63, 2.61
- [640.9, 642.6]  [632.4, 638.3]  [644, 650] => 0.08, 2.7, 2.64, 2.67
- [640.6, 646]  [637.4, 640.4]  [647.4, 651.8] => 0.10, 2.69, 2.59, 2.65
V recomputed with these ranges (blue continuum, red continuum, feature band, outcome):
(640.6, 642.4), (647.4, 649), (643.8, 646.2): 0.04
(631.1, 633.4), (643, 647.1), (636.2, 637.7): -0.09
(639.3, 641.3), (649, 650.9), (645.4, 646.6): -0.04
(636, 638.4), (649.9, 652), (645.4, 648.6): -0.14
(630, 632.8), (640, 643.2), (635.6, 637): -0.05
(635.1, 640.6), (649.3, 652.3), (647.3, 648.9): -0.14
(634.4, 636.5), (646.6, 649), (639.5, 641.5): 0.07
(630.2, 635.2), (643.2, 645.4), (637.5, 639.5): -0.06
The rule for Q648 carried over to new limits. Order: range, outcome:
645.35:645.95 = 2.57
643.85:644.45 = 2.6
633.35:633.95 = 2.67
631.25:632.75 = 2.57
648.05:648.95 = 2.79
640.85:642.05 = 2.43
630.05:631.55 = 2.52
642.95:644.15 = 2.57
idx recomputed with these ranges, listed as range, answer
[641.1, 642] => 2.58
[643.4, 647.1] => 2.88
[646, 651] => 3.06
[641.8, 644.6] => 2.8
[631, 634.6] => 2.99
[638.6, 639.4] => 2.82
